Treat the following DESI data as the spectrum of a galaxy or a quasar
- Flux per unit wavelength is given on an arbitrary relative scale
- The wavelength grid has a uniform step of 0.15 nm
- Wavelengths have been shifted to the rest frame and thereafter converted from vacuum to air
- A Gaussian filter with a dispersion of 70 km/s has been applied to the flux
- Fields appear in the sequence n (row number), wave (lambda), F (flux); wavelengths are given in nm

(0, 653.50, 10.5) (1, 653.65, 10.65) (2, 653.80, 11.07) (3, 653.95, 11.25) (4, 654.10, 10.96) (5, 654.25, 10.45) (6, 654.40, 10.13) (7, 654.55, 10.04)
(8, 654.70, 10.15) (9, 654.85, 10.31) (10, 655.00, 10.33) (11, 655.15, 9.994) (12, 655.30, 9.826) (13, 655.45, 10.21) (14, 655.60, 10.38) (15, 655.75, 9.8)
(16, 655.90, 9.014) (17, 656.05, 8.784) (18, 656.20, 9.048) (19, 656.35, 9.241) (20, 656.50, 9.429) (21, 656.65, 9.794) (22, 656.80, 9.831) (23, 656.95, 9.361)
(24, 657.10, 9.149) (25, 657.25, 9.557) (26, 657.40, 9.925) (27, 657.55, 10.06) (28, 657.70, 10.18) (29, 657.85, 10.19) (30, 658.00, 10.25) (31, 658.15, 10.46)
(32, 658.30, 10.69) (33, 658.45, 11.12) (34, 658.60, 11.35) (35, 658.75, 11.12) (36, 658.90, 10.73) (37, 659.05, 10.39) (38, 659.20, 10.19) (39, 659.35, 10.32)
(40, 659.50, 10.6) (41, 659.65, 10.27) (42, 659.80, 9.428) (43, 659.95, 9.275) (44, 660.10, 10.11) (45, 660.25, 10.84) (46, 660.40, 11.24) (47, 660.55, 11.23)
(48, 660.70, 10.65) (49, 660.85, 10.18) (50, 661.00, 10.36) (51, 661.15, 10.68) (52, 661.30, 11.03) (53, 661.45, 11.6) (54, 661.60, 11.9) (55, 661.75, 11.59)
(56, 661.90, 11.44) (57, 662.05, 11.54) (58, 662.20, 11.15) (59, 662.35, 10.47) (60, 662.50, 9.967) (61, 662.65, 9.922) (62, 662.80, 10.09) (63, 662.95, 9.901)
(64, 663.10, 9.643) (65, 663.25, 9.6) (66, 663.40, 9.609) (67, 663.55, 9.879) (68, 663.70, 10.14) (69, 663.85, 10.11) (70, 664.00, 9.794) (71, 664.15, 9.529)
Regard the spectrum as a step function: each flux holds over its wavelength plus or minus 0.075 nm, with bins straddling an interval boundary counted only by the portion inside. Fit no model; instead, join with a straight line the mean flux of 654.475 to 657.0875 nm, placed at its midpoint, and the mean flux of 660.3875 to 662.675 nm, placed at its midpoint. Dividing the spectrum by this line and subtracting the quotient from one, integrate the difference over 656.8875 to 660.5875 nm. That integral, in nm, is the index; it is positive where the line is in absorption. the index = 0.014 nm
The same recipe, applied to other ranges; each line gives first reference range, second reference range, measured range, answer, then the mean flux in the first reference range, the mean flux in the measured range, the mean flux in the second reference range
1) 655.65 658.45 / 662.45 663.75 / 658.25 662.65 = -0.411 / 9.75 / 10.7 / 9.85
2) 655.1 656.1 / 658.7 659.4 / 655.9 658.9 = 0.057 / 9.73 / 9.97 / 10.5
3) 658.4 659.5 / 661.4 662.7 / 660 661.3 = 0.031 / 10.7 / 10.7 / 11.1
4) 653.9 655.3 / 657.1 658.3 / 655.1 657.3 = 0.140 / 10.4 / 9.56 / 10.1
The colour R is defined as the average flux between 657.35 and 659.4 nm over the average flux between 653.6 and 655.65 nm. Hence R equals 1.0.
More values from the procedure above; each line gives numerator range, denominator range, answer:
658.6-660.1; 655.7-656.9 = 1.10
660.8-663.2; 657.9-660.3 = 1.03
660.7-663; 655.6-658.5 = 1.10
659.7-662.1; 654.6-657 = 1.11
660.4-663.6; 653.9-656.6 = 1.07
